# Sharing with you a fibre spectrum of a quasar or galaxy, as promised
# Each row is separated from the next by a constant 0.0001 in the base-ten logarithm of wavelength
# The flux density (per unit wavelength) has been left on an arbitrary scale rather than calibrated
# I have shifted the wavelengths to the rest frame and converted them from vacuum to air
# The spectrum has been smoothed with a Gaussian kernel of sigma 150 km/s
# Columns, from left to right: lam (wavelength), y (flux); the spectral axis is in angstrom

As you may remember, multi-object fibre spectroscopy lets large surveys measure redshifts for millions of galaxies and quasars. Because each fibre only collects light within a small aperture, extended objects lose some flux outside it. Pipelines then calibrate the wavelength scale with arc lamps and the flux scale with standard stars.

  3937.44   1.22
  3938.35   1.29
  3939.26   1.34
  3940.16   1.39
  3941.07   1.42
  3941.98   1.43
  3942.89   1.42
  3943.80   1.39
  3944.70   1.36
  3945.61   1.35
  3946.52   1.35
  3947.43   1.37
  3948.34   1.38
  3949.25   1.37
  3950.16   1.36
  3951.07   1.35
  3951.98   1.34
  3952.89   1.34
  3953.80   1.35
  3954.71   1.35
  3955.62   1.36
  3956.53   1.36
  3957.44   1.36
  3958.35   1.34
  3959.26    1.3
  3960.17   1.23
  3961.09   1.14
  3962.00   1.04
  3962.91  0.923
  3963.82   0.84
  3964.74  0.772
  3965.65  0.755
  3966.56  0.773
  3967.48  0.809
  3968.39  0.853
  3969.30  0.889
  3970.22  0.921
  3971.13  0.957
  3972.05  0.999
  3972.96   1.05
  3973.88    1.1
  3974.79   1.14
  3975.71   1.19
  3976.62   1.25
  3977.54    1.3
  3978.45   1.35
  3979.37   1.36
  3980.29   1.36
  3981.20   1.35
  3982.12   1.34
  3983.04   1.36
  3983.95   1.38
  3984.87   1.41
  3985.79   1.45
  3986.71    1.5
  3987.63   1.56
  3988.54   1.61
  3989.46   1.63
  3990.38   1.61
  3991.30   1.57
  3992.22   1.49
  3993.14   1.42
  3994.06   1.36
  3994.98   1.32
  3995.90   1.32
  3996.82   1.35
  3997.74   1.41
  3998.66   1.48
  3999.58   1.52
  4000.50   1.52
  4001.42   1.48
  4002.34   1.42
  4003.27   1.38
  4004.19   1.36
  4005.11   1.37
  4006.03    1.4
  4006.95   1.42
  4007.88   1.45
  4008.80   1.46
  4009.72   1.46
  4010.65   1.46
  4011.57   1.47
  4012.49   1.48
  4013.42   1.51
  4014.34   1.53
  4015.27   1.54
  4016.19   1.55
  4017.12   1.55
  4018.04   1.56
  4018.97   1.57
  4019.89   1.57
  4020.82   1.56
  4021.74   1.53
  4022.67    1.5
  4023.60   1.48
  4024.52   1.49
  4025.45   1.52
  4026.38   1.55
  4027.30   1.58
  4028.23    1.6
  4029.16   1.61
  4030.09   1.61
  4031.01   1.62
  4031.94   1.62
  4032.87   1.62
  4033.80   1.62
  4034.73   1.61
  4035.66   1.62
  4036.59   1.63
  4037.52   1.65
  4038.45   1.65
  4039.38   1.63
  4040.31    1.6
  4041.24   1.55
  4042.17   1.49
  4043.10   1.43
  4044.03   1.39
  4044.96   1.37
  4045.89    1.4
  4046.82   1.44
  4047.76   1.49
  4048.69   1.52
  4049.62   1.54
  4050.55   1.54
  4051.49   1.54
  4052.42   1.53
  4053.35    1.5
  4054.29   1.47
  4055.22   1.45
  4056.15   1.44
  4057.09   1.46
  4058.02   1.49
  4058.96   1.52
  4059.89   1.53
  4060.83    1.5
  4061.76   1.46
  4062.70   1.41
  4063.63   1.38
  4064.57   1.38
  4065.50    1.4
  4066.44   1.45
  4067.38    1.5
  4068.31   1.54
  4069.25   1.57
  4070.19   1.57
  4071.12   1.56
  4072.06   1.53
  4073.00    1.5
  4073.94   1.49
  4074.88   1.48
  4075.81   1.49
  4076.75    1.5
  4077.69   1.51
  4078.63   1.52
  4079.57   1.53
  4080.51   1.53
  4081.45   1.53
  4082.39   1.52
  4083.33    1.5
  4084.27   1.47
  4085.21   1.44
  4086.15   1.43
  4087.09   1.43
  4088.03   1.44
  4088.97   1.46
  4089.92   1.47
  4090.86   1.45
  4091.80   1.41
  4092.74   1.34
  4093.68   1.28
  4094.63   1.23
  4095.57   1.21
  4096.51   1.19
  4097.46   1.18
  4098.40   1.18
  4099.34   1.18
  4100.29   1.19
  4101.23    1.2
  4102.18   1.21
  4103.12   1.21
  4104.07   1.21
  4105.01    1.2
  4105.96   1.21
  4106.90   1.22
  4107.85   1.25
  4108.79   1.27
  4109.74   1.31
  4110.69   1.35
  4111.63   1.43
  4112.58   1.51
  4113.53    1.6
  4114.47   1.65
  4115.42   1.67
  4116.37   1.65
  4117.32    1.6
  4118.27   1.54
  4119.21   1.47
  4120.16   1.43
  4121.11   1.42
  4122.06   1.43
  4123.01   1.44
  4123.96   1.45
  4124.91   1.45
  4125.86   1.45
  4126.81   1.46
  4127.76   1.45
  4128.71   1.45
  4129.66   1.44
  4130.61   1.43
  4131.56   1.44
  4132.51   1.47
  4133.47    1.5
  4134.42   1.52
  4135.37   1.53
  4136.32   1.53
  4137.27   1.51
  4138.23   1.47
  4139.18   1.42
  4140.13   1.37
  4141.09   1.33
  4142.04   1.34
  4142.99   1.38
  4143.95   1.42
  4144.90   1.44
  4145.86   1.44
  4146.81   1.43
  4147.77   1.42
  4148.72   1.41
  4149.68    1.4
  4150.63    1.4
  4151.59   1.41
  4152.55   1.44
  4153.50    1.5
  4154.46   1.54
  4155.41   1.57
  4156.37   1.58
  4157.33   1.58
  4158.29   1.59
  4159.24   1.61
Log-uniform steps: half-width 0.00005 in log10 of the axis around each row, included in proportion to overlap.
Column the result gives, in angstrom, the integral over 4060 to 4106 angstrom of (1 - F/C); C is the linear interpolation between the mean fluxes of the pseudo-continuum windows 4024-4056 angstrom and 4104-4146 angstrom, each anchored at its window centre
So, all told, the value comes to 2.7 angstrom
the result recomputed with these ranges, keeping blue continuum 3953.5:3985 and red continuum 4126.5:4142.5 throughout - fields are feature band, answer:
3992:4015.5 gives -4.4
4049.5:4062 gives -1.8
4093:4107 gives 1.8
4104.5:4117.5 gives -0.1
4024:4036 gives -3.2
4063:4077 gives -1.6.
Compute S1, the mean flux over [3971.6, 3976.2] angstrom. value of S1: 1.1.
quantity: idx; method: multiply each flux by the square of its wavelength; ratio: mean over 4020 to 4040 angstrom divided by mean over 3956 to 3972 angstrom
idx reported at 1.61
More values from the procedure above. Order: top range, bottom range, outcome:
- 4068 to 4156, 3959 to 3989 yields 1.32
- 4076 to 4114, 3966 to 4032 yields 1.02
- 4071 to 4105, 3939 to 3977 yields 1.24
